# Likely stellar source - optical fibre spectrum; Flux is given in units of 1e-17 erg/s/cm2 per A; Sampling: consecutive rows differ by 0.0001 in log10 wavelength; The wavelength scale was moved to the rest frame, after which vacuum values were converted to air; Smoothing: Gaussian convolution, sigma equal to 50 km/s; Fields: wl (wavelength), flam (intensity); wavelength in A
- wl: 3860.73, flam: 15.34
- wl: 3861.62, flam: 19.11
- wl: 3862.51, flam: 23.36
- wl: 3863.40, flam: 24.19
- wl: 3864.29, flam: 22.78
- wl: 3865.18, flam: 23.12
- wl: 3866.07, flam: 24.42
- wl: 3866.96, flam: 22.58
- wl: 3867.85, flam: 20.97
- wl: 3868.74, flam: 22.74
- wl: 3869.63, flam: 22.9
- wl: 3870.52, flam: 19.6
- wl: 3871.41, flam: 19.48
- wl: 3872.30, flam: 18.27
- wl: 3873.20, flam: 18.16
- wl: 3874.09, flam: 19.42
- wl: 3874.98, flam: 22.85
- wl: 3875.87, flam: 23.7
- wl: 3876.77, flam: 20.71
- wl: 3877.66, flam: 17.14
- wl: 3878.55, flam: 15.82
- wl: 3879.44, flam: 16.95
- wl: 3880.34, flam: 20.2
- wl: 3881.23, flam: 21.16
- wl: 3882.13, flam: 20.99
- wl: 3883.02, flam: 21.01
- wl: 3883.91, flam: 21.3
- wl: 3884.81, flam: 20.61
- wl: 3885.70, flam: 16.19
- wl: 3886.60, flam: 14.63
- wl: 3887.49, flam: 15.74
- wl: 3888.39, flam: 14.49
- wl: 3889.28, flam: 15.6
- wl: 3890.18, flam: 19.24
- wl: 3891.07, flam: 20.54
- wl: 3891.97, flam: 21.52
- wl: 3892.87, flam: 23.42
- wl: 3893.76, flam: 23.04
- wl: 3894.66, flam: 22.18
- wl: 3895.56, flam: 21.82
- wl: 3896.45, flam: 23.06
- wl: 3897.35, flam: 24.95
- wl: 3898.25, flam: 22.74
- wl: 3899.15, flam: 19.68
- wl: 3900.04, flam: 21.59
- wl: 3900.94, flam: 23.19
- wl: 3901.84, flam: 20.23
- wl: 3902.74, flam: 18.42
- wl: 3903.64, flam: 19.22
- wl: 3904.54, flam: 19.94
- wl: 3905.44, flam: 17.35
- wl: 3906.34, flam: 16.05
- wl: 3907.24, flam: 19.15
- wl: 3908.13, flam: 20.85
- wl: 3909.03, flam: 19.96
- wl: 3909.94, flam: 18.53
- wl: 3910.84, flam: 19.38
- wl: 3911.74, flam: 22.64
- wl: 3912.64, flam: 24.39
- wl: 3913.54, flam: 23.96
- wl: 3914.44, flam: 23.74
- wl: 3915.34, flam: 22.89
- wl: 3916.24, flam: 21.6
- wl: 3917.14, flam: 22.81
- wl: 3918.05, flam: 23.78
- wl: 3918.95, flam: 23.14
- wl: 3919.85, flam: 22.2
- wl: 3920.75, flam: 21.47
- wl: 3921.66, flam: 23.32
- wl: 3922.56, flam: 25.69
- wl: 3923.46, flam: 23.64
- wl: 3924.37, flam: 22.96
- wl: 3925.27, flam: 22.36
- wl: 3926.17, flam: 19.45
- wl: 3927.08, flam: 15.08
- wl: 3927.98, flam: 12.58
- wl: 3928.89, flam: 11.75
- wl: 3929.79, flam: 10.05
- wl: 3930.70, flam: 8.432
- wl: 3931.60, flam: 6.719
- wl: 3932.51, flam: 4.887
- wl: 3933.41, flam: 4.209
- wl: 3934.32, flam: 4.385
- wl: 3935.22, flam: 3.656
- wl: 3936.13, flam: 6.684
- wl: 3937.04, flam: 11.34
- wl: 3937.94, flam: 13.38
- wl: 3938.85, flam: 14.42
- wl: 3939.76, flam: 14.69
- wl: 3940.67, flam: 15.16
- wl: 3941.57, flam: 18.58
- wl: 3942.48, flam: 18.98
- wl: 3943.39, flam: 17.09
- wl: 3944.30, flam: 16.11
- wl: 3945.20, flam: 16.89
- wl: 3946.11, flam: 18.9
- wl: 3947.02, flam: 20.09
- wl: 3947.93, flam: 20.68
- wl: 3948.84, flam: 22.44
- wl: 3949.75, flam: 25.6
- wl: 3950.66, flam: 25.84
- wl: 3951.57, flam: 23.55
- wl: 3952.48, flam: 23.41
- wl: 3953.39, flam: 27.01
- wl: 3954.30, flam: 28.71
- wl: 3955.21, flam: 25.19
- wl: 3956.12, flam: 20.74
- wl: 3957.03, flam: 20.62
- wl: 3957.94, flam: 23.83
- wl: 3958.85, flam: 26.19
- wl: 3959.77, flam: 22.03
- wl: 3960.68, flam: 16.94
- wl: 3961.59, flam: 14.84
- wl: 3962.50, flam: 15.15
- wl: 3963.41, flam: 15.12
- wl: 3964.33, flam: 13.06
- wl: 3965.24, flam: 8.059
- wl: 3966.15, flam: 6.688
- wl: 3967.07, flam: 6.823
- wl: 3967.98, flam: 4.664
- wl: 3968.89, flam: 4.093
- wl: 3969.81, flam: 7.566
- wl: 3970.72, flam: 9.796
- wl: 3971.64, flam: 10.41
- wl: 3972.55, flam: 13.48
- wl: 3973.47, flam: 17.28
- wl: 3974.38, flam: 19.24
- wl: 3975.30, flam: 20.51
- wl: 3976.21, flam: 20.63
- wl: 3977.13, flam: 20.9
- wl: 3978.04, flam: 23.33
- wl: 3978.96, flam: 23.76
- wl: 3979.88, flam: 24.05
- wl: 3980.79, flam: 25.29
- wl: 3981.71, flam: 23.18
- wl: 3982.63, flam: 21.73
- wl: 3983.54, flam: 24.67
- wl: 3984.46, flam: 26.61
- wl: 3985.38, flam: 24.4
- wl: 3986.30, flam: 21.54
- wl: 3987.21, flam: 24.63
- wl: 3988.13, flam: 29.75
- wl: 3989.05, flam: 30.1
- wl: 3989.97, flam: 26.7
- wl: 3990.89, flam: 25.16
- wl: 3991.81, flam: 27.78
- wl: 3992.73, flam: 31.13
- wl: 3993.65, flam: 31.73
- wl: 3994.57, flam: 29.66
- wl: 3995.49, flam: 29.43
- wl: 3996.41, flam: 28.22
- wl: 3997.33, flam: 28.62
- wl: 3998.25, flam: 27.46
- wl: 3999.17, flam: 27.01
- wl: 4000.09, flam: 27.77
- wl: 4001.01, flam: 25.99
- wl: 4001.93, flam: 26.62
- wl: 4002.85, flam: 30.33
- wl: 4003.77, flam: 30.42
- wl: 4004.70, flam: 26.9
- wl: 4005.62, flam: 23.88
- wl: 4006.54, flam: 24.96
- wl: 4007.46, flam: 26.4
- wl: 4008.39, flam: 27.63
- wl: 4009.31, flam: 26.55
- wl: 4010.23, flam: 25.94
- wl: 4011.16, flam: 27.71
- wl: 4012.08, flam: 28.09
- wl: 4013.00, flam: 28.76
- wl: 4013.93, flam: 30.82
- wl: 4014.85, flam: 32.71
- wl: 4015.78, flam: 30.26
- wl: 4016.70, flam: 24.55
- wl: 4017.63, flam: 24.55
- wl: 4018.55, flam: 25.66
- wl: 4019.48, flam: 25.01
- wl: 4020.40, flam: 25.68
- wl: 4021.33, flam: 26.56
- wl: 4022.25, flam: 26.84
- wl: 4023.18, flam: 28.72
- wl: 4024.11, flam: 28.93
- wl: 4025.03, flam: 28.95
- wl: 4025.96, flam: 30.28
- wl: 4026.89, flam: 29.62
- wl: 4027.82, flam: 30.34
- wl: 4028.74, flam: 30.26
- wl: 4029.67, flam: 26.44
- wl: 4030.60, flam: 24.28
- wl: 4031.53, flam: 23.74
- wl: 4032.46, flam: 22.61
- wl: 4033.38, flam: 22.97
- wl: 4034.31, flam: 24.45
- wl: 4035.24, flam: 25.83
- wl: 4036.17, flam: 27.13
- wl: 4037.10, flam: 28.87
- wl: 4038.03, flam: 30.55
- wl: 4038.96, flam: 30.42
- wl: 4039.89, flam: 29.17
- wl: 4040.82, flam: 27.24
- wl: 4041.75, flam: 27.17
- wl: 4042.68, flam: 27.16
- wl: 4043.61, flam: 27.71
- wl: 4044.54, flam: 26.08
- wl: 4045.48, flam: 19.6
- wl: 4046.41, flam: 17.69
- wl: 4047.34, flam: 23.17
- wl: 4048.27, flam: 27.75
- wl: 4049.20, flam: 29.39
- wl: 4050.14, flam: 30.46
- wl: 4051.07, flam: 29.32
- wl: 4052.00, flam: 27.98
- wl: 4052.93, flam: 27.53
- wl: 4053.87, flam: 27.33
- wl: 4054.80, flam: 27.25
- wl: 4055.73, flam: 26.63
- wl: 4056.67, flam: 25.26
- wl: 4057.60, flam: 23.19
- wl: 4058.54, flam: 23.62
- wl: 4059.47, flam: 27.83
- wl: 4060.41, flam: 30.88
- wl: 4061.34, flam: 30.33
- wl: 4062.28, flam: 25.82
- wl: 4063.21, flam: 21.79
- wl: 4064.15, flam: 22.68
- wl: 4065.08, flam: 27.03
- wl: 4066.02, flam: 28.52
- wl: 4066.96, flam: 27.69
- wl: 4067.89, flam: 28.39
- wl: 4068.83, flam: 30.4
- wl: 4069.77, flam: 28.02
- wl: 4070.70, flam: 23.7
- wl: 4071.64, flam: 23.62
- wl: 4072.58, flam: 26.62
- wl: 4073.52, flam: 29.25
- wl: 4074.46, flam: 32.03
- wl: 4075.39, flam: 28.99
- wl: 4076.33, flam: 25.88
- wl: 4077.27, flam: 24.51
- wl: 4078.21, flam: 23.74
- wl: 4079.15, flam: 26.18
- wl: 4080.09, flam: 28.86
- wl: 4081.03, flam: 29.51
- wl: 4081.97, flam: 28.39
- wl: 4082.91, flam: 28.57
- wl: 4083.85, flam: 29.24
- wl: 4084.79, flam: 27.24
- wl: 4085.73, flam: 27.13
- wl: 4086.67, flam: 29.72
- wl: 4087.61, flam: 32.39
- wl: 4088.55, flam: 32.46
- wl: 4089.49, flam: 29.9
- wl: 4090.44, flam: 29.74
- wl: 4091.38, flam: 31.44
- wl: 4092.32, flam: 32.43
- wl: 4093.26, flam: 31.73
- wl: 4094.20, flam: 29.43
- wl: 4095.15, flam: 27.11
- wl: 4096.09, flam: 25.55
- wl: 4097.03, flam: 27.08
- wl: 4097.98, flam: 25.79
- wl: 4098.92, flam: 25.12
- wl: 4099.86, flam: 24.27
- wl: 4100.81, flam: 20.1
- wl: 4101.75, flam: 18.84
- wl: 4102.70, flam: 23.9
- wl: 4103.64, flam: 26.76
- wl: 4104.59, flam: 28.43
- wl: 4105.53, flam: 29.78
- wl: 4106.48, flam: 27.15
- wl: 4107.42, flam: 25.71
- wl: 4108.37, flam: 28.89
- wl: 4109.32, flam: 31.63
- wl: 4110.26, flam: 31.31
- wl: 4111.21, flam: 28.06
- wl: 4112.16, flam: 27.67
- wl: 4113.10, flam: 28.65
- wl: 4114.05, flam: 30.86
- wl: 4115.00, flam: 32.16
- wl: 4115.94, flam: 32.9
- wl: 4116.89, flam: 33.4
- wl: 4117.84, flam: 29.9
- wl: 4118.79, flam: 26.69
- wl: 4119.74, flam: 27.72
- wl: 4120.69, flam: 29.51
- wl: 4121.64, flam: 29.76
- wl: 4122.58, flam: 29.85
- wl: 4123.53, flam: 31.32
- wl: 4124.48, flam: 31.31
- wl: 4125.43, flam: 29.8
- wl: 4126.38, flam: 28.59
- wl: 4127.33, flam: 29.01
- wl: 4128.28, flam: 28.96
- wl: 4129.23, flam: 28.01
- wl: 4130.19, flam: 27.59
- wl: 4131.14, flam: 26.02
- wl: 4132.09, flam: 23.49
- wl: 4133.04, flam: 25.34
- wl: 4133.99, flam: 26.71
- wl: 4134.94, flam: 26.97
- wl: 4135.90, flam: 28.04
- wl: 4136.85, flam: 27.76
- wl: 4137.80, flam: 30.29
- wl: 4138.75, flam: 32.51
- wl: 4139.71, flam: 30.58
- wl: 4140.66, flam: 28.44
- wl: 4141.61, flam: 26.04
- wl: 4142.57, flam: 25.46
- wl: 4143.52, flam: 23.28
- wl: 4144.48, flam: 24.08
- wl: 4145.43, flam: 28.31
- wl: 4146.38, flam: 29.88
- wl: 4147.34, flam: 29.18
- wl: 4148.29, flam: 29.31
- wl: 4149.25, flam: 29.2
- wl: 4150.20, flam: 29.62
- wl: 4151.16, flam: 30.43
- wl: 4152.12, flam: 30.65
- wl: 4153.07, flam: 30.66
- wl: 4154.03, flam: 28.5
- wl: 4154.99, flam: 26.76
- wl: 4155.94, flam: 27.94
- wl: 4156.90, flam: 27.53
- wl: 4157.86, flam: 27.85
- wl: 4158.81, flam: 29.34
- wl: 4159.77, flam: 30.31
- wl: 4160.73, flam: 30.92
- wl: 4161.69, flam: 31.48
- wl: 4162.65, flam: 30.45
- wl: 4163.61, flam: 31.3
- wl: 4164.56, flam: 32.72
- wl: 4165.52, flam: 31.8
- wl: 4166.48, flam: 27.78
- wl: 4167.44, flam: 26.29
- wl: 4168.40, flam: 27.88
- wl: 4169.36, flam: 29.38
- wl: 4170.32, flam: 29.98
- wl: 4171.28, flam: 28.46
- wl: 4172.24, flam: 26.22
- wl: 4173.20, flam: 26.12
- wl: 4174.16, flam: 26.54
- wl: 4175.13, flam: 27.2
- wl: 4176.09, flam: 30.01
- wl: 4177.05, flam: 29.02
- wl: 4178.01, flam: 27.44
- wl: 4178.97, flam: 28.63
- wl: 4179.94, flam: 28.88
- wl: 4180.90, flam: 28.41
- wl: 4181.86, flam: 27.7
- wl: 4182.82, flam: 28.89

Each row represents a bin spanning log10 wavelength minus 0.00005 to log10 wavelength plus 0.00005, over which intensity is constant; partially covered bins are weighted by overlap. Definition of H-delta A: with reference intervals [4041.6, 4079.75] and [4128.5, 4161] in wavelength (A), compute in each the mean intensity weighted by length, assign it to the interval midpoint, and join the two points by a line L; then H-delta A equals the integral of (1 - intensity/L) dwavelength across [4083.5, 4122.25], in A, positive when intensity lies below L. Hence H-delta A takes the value -1.6 A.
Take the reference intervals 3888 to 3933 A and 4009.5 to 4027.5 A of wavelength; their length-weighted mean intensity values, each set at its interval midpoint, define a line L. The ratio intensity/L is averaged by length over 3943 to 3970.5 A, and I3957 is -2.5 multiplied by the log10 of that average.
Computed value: 0.28 mag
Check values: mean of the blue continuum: 19.7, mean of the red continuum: 27.9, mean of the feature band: 17.9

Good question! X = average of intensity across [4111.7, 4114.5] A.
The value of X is 29.1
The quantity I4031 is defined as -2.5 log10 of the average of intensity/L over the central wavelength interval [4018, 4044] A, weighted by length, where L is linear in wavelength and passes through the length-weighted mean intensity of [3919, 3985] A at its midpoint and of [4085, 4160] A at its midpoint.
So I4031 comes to -0.21 mag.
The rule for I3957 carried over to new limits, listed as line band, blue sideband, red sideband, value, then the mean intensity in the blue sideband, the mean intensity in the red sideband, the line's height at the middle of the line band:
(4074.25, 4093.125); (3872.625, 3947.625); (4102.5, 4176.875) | -0.11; 18.4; 28.7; 26.2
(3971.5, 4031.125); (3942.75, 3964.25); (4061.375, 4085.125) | -0.12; 21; 27.1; 23.4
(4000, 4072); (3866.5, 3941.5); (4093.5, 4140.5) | -0.11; 18.6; 28.1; 24.5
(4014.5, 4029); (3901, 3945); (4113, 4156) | -0.23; 17.3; 28.7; 22.6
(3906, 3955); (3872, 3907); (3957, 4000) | 0.11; 19.8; 20.8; 20.3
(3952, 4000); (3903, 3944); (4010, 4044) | 0.07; 17.2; 27.5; 22.4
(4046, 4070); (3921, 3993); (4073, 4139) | -0.07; 18.2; 28.3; 25.1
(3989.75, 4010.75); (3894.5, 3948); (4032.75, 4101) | -0.20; 18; 27.3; 23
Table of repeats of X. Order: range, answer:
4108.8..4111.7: 30.3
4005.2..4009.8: 25.9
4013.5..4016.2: 31.3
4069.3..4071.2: 25.9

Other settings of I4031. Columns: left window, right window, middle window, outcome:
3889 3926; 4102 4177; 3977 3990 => -0.04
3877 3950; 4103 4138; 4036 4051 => -0.08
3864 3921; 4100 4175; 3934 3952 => 0.33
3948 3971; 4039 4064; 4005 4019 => -0.20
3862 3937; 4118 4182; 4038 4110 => -0.06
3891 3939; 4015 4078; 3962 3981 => 0.45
